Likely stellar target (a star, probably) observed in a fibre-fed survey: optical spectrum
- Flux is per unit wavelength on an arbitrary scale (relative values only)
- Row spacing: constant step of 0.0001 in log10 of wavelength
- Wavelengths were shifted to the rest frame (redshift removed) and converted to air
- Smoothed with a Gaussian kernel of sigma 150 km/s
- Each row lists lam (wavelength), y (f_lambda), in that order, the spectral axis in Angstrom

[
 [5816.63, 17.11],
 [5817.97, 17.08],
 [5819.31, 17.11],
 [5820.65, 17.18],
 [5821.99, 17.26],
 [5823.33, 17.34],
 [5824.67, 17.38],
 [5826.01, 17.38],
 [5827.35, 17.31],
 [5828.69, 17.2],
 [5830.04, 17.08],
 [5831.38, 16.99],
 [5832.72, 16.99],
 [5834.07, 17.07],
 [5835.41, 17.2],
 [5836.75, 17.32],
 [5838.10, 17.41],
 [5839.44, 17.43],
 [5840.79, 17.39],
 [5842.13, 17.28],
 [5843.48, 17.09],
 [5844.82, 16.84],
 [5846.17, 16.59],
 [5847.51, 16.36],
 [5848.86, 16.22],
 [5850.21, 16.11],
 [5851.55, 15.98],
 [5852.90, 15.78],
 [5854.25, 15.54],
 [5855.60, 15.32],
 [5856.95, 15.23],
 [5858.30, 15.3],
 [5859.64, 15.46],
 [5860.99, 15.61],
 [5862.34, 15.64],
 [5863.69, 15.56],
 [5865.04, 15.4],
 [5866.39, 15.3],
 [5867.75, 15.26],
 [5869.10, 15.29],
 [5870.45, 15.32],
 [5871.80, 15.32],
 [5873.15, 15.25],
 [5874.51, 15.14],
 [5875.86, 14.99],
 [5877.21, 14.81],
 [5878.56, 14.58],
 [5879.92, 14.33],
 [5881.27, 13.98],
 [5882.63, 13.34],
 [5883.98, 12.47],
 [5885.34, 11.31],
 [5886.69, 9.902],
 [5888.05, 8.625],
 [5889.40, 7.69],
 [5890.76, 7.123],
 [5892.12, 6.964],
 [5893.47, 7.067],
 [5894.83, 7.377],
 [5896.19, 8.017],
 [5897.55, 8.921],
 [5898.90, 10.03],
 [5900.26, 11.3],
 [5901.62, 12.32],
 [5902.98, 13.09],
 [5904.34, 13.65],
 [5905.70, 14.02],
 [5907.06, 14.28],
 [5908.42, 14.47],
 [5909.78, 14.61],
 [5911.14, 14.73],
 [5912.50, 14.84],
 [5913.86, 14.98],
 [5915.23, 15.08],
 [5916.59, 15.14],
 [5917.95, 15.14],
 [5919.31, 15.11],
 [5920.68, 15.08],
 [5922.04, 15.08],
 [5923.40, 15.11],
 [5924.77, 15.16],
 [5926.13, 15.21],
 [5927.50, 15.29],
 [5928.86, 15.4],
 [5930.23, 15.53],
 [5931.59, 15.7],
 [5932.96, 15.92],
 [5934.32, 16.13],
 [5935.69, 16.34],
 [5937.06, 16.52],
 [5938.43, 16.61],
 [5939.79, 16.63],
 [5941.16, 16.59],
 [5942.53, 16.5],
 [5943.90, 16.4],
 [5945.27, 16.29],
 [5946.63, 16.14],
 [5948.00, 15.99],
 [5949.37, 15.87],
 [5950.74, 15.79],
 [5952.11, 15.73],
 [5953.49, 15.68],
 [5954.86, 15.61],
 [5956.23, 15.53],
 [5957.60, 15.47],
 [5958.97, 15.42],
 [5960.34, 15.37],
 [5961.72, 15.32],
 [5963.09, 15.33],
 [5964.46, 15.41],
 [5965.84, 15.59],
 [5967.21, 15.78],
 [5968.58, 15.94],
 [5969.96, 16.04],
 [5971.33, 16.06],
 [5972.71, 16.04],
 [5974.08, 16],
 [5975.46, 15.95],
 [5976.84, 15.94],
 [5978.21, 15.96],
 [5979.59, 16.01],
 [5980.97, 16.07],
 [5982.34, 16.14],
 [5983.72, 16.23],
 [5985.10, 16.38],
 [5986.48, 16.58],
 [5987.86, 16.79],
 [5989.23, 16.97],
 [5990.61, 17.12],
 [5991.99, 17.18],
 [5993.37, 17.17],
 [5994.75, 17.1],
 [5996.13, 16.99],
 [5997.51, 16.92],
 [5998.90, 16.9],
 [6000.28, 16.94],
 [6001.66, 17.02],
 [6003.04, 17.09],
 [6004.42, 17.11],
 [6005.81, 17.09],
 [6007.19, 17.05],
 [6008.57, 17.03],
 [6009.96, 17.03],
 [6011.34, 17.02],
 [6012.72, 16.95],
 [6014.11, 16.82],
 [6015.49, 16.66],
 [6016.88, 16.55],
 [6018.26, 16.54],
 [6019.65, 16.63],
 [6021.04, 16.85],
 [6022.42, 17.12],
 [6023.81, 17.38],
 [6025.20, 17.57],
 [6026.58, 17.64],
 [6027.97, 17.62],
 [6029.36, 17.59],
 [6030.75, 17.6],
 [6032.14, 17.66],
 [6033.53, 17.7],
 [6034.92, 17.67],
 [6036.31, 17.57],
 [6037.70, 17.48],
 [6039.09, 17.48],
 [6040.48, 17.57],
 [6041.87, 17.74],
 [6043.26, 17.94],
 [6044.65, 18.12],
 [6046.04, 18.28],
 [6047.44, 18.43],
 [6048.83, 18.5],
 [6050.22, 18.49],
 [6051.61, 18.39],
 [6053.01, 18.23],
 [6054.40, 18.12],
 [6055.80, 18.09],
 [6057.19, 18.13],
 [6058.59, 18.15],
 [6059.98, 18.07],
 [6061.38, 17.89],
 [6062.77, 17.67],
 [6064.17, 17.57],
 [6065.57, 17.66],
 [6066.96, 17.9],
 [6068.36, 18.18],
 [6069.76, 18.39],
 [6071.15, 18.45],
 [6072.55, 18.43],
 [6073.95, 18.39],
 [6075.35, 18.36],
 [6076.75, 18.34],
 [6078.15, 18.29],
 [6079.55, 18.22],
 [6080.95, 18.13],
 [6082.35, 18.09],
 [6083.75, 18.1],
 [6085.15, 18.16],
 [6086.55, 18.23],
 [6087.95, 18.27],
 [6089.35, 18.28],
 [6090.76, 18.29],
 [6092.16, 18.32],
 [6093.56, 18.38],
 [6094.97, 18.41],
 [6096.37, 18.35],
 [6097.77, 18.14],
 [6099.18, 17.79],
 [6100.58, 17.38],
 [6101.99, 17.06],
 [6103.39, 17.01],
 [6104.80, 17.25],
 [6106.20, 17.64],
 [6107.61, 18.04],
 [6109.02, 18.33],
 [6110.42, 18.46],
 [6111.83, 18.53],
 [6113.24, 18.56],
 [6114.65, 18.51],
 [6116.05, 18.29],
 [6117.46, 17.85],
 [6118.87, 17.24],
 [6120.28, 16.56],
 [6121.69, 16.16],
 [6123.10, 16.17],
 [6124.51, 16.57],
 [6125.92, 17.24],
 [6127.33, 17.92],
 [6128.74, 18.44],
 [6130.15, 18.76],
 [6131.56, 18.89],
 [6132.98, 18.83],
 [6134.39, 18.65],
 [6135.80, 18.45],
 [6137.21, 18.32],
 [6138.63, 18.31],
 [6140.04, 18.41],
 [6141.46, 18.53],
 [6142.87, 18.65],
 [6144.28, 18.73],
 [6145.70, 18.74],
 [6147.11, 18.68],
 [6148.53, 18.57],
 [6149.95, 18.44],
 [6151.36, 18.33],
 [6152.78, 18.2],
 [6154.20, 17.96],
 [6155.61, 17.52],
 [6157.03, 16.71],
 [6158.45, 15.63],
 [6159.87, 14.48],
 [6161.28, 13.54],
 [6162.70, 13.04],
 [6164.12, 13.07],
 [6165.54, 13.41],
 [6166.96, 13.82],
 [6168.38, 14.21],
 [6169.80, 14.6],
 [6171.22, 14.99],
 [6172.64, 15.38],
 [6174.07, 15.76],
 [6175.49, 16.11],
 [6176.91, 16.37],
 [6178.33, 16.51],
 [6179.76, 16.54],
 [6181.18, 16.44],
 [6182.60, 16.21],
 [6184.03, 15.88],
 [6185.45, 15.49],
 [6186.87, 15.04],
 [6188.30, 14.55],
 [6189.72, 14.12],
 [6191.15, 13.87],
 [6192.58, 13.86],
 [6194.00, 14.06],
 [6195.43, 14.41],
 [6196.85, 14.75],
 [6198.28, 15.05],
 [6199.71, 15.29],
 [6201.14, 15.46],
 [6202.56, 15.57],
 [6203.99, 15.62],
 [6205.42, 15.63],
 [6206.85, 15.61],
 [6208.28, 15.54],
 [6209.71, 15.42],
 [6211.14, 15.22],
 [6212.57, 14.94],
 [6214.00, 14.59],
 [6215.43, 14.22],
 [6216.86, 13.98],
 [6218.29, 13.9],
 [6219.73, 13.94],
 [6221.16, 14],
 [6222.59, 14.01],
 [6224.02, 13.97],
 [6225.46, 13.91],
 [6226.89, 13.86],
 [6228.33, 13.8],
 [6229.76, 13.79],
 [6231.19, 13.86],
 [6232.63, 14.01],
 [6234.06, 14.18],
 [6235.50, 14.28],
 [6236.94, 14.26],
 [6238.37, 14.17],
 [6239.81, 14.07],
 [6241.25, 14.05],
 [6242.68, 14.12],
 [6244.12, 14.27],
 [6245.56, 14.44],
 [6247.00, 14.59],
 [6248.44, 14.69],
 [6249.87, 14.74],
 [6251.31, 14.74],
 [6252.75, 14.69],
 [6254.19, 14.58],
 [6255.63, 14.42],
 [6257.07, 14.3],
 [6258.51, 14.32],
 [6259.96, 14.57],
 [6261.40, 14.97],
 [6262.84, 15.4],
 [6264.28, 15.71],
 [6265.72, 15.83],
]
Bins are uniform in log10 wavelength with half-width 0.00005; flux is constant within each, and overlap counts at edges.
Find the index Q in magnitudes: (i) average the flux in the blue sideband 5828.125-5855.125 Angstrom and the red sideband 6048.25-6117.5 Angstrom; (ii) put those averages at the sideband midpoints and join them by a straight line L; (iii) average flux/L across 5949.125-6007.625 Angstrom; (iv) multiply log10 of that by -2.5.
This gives 0.08 mag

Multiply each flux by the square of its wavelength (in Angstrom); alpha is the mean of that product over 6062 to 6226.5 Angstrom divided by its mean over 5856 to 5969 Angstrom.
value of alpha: 1.26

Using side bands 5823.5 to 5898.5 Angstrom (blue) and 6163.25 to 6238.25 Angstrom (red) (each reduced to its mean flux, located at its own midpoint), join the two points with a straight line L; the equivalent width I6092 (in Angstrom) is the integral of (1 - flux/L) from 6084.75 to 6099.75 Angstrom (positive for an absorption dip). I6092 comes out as -3.64 Angstrom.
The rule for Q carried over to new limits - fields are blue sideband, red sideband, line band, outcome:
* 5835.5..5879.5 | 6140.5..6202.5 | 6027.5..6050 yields -0.13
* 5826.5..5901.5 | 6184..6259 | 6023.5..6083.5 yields -0.24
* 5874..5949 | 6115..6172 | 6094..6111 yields -0.09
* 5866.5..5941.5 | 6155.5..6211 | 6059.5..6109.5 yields -0.23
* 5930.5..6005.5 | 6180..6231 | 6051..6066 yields -0.15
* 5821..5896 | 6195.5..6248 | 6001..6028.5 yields -0.16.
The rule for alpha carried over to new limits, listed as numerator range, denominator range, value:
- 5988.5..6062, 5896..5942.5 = 1.24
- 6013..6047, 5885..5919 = 1.56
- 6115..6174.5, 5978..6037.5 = 1.04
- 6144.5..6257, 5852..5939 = 1.20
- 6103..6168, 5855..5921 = 1.42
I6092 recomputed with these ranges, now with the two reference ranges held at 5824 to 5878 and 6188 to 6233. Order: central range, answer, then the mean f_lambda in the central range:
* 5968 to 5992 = -1.0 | 16.3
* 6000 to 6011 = -1.1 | 17.1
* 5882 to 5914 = 9.5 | 11.2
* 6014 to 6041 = -3.4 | 17.3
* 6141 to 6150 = -2.3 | 18.6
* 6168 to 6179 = -0.6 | 15.5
